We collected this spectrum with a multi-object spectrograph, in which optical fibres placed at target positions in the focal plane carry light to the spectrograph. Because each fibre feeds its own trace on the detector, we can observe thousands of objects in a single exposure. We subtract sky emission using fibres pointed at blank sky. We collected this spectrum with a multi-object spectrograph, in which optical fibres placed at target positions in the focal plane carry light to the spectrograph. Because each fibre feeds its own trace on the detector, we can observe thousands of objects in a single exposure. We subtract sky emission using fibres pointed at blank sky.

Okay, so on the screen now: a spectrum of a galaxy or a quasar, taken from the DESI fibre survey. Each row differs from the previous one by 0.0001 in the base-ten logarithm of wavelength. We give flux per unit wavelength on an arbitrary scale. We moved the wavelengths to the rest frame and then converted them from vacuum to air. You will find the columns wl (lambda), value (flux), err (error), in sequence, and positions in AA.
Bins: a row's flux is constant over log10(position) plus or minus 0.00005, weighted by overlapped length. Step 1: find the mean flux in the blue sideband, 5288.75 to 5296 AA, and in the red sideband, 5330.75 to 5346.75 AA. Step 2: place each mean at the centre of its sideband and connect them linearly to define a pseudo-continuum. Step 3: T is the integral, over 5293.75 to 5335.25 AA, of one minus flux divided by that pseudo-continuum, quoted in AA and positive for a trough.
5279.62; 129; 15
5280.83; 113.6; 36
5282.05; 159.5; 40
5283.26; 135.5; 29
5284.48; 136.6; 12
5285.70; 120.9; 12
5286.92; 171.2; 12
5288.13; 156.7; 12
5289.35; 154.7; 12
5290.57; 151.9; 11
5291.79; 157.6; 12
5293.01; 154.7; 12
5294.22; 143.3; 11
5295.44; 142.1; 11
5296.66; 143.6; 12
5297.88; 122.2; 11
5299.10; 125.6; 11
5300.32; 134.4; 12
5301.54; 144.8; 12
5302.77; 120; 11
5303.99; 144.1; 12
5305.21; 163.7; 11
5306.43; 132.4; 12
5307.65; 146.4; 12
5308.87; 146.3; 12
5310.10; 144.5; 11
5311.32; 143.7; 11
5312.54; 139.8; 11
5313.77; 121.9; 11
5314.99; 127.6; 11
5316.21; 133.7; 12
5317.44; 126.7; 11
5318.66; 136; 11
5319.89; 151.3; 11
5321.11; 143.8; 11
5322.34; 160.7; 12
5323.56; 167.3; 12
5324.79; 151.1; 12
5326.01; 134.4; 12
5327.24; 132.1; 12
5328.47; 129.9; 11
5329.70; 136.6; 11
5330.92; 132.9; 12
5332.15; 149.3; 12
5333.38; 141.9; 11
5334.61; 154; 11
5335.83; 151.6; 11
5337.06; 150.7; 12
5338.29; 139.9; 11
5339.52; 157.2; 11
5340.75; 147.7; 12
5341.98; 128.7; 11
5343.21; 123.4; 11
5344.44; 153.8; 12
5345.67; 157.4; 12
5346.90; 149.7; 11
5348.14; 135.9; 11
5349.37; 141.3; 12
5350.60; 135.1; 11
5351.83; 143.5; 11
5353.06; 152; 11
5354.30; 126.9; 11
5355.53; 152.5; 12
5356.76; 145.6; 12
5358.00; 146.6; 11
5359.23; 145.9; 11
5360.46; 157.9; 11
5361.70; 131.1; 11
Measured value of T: 2.3 AA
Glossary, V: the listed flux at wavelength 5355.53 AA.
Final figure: 152.5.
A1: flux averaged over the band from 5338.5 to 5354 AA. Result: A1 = 143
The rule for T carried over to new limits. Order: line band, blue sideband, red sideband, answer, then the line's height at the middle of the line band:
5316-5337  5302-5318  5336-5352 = -0.4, 141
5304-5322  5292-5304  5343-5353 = -0.1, 140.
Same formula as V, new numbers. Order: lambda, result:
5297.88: 122.2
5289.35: 154.7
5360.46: 157.9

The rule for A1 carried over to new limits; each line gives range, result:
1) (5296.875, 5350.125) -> 141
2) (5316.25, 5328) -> 144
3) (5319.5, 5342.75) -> 145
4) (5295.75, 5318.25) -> 137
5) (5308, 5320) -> 137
